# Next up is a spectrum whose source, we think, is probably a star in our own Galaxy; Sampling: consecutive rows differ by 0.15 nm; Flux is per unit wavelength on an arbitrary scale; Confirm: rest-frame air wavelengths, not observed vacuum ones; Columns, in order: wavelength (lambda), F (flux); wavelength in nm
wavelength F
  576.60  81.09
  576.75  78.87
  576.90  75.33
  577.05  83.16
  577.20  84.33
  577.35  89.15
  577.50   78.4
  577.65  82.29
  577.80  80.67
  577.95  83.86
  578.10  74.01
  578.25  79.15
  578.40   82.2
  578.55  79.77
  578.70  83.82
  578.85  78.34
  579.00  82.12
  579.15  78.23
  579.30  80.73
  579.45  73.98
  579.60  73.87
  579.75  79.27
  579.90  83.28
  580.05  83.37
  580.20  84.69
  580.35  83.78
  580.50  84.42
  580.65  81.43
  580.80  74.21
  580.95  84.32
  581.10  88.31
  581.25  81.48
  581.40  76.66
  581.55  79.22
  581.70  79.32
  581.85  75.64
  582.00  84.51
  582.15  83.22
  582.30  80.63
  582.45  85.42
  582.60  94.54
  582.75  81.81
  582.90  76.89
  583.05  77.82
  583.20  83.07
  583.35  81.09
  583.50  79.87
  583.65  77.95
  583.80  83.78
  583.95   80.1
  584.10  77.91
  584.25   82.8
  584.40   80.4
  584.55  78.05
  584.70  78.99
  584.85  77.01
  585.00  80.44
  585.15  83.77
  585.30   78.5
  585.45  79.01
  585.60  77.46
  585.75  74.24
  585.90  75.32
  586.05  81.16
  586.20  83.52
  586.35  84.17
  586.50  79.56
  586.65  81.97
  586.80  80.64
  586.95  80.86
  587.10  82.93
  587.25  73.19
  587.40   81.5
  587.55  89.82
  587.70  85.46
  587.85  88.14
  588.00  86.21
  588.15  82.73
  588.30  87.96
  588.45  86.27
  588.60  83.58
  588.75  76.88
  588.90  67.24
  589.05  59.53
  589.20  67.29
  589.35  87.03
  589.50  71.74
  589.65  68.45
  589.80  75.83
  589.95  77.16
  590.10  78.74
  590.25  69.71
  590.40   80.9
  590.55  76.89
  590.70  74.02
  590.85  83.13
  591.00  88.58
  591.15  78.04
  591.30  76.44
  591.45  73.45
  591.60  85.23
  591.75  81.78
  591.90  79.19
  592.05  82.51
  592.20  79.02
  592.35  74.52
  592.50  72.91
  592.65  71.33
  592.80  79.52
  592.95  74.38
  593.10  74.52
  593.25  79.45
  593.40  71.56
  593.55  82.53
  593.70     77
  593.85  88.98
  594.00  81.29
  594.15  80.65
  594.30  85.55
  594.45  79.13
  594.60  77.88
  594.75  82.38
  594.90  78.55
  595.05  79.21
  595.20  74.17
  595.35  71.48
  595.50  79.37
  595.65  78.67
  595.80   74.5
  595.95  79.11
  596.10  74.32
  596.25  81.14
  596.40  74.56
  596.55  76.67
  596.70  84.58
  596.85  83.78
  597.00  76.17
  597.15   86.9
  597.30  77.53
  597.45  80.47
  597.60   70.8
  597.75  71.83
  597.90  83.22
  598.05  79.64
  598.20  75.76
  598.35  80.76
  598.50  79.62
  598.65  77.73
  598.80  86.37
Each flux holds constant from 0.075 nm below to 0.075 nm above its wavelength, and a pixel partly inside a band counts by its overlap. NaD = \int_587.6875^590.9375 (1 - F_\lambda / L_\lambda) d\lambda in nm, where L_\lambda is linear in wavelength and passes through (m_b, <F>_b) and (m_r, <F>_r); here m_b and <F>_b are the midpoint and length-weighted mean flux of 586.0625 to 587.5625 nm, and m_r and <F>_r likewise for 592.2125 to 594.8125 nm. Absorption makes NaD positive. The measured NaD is 0.10 nm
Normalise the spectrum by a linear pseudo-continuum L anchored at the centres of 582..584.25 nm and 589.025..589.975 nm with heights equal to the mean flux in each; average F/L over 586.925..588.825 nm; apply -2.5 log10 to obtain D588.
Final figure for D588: -0.12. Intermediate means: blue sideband 81.9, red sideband 72.9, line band 83.6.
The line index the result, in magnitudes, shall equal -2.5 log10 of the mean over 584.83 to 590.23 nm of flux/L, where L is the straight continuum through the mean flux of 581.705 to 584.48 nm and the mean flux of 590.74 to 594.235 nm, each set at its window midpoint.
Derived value 0.01 mag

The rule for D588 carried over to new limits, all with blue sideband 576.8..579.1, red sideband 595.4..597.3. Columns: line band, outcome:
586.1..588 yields -0.037 mag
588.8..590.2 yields 0.102 mag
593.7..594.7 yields -0.035 mag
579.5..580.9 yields -0.001 mag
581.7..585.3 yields -0.008 mag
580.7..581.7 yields 0.001 mag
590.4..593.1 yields 0.017 mag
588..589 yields -0.011 mag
